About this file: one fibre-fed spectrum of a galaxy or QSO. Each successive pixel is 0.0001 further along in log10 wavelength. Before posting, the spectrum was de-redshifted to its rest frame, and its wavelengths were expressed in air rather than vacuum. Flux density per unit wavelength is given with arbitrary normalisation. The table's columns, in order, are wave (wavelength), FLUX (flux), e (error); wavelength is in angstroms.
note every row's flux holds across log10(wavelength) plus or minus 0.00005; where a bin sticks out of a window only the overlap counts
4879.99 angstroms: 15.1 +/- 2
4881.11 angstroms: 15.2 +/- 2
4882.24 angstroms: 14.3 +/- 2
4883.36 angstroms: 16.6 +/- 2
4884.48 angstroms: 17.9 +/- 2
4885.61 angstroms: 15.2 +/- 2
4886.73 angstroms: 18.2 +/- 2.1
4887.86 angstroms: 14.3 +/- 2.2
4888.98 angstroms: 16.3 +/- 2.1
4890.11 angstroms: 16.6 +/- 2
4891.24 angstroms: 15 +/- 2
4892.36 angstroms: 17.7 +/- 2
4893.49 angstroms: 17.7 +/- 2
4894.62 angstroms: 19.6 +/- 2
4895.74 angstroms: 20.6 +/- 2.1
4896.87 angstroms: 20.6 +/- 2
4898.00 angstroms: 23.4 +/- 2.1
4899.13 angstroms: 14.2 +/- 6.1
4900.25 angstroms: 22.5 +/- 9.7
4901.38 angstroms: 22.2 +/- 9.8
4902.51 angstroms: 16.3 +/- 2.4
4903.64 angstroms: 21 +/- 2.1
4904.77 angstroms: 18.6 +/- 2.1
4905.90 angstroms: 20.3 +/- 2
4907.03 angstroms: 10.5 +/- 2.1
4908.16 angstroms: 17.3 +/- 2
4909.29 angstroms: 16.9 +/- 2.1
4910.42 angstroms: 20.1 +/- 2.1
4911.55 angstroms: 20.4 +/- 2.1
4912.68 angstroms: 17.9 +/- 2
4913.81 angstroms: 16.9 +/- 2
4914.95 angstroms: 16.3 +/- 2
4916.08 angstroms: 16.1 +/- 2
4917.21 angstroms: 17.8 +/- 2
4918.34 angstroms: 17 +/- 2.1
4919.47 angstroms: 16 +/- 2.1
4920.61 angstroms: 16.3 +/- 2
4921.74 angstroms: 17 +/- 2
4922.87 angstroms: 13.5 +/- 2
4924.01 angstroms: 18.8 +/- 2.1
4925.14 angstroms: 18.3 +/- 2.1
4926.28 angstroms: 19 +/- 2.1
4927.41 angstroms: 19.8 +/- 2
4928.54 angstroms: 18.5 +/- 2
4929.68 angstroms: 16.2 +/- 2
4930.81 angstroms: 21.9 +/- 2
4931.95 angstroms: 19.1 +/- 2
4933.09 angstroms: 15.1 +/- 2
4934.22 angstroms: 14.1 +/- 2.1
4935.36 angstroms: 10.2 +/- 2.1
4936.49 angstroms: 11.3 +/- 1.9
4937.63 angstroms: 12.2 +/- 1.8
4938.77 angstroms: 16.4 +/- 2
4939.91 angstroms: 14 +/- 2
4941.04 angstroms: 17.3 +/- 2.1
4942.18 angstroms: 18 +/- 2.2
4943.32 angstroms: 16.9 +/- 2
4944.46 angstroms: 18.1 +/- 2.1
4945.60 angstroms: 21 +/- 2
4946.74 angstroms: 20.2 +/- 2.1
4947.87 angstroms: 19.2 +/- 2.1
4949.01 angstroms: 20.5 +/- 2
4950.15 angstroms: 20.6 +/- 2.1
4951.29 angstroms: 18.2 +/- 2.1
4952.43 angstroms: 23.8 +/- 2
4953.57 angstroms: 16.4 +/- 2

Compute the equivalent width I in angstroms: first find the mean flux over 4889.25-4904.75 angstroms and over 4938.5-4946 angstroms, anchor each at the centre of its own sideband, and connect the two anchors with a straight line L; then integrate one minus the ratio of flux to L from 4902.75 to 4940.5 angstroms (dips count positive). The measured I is 2.69 angstroms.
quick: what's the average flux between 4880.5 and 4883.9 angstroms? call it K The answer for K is 15.4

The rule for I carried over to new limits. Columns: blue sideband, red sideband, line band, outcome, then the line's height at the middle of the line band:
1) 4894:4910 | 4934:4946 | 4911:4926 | 0.2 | 17.3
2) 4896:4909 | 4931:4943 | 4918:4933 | -1.4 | 16.3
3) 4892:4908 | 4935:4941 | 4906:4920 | -0.1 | 17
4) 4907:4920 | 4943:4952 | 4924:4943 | 2.1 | 18.5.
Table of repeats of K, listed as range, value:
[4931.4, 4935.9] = 14.6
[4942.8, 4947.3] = 19.1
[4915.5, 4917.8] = 17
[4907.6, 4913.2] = 18.5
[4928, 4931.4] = 18.8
